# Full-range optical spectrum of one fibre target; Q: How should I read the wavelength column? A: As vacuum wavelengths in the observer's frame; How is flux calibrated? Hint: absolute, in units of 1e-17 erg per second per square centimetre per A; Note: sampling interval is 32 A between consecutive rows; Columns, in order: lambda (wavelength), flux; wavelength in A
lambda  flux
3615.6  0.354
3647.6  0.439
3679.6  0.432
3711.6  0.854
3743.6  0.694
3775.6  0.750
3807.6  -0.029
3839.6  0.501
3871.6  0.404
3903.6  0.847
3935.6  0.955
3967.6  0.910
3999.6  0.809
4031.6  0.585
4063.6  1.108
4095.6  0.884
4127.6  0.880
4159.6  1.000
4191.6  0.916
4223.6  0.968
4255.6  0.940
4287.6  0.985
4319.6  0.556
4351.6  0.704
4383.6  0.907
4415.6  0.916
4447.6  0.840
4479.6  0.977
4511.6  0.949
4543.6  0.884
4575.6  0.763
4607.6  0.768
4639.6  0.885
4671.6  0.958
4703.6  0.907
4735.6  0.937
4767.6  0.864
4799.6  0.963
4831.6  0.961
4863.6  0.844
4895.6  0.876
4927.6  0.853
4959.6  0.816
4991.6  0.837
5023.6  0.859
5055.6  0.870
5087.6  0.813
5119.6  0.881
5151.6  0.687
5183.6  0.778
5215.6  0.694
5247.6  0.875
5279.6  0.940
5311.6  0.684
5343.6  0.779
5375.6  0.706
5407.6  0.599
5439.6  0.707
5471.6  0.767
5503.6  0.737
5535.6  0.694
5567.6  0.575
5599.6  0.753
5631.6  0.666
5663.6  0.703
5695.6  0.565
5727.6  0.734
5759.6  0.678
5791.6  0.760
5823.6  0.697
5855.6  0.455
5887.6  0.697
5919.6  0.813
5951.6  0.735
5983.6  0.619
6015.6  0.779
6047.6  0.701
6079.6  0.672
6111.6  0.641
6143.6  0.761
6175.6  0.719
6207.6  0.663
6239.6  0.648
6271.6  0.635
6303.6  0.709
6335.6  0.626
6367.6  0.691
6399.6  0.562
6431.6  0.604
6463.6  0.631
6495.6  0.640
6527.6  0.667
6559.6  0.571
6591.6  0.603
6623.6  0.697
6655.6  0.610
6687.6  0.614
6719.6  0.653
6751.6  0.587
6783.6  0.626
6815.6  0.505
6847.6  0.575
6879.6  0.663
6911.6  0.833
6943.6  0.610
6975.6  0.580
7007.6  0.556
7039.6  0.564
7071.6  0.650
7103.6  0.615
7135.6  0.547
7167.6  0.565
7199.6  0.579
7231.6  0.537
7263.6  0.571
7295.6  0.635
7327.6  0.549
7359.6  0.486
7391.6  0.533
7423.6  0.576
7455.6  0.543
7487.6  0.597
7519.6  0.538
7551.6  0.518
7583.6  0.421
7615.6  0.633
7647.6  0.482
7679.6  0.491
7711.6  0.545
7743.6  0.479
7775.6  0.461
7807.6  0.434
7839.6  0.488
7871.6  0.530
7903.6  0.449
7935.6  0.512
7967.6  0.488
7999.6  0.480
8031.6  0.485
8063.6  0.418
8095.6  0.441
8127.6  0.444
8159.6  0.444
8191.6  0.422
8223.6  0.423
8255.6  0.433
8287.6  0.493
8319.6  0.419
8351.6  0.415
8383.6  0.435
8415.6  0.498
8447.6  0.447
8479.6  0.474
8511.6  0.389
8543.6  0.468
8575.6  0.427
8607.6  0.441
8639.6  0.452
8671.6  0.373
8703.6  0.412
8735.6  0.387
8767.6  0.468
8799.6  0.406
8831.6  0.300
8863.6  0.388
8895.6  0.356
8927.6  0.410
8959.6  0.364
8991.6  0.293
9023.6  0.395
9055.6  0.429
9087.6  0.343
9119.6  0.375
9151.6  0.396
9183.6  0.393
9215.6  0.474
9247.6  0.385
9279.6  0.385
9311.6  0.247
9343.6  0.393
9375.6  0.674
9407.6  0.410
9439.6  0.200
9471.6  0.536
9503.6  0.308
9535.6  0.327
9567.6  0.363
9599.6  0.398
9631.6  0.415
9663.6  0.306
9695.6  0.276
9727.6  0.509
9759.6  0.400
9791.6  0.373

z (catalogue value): 0.053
